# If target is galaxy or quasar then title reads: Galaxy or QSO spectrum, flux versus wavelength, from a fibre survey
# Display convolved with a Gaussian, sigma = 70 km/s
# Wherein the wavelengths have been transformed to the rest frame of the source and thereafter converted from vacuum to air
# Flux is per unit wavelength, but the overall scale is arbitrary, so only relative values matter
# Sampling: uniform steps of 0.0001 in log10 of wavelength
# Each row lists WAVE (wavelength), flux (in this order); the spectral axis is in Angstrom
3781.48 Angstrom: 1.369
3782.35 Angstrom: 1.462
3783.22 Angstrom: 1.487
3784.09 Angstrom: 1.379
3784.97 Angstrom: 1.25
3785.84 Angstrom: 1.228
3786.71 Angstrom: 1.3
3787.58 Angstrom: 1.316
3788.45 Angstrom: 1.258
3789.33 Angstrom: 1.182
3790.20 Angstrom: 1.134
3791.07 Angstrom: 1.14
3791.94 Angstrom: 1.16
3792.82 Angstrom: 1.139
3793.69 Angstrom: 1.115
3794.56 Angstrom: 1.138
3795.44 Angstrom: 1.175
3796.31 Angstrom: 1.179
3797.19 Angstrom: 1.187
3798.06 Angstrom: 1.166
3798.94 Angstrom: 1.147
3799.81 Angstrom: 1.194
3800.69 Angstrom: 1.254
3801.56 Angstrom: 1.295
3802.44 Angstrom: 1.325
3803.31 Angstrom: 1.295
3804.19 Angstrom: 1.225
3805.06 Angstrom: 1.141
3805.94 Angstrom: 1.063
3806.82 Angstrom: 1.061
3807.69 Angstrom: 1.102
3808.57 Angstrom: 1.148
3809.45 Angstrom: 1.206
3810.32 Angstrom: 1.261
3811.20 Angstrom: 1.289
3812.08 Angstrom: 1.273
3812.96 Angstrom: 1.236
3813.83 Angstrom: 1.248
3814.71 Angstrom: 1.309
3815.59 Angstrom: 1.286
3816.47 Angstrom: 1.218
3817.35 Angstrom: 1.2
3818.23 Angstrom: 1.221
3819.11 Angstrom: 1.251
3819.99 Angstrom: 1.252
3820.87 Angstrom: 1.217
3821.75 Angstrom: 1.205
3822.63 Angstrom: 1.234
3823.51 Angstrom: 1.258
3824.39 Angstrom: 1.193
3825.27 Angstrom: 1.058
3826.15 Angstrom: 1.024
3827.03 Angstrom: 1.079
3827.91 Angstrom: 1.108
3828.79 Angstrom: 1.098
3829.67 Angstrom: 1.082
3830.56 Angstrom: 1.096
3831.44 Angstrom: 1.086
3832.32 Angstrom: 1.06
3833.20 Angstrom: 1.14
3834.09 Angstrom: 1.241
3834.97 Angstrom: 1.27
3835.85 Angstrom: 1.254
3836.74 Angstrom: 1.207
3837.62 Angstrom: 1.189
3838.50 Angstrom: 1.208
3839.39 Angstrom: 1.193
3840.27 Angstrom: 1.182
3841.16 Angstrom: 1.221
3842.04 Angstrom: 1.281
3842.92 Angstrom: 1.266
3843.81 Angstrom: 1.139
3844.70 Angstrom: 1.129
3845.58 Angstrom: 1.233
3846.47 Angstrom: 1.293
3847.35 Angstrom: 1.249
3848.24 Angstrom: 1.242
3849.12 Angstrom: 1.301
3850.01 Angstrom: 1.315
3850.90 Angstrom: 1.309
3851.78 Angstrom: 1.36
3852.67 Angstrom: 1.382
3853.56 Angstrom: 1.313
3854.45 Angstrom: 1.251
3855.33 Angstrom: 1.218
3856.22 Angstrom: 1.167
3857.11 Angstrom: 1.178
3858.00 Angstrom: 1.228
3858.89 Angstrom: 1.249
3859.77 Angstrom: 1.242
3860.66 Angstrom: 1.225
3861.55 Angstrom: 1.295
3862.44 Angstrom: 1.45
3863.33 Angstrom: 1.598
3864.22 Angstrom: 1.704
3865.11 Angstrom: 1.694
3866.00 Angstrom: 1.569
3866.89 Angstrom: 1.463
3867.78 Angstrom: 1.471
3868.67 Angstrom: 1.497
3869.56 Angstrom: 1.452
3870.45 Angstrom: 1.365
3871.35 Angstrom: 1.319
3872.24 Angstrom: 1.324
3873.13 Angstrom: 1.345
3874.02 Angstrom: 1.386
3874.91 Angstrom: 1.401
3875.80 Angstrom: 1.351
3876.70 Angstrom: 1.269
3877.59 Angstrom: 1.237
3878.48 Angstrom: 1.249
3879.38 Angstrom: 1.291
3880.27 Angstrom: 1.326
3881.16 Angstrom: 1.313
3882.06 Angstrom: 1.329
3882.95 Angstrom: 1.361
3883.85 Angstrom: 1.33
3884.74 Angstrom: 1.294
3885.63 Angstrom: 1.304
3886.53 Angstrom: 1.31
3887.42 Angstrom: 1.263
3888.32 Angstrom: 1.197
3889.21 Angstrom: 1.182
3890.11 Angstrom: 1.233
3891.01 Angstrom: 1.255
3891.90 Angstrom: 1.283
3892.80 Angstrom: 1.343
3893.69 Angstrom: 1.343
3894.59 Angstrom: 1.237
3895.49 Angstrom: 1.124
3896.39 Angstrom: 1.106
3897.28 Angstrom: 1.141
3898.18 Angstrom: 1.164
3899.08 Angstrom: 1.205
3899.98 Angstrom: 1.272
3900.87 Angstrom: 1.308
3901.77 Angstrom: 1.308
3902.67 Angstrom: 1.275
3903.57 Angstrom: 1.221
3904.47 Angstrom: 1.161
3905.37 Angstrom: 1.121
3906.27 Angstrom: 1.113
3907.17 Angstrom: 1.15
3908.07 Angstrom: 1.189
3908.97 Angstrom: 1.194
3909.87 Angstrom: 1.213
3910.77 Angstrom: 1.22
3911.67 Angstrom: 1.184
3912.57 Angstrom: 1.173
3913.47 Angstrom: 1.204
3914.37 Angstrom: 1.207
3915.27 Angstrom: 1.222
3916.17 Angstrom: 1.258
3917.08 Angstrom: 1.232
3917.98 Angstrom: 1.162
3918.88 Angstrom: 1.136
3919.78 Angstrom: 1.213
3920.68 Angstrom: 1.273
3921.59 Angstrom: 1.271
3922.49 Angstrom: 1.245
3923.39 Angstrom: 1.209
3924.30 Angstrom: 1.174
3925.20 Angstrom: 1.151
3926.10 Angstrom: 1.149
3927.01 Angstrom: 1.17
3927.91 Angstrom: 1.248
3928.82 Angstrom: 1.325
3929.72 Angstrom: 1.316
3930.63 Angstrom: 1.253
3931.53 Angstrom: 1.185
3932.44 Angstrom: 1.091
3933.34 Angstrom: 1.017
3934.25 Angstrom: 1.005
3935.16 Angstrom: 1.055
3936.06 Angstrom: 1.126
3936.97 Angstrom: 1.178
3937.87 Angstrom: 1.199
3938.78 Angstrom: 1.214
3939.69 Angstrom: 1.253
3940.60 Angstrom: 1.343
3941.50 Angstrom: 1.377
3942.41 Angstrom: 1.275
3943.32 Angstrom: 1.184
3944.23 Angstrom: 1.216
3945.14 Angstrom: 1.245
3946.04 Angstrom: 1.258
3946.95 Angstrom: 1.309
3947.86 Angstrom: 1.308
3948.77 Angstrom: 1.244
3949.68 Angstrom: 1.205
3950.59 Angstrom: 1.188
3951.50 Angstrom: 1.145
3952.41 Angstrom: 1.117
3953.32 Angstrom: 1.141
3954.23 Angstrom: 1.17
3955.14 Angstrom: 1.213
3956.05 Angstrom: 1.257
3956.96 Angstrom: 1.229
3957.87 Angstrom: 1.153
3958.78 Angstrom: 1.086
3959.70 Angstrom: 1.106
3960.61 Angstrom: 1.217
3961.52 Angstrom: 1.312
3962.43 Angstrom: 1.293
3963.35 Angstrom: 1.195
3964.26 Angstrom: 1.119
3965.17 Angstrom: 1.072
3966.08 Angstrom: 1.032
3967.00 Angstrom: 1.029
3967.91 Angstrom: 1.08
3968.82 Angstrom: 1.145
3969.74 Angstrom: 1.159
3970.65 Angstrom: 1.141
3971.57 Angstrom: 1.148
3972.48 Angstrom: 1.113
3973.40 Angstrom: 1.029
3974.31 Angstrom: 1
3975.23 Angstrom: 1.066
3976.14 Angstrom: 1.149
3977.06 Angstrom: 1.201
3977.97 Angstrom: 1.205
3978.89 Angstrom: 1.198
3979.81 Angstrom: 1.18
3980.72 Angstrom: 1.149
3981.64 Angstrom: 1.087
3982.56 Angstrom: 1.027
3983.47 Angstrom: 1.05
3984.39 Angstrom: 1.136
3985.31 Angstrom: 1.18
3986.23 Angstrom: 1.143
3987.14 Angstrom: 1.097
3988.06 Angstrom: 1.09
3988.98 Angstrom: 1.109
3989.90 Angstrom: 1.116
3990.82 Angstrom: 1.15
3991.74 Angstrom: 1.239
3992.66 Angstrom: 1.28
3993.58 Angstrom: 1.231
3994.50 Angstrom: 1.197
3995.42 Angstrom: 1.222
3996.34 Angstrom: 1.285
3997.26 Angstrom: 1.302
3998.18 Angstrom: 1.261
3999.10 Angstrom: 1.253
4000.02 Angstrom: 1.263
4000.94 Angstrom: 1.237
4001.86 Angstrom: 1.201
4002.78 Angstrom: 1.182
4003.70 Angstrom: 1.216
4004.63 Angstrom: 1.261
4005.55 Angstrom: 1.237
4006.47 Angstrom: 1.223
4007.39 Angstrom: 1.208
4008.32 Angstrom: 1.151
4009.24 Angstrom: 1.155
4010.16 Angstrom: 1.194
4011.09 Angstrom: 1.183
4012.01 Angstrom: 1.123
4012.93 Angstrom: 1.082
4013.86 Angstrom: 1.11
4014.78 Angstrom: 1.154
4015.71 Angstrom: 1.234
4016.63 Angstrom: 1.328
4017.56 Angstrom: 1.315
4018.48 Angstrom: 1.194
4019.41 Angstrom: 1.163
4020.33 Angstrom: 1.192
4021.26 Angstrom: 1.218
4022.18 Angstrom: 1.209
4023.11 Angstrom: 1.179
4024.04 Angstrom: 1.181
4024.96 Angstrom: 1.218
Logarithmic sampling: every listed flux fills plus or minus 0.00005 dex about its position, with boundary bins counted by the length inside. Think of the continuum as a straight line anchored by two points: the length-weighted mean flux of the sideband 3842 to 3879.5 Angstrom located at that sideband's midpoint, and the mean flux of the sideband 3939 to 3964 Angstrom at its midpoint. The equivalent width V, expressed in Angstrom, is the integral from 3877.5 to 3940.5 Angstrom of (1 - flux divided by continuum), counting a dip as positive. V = 2.8 Angstrom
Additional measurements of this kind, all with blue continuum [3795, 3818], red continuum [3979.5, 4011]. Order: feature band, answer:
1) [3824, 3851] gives 0.51 Angstrom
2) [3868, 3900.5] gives -2.42 Angstrom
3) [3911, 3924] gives -0.19 Angstrom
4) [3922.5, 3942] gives 0.01 Angstrom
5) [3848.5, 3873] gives -3.33 Angstrom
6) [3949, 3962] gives 0.09 Angstrom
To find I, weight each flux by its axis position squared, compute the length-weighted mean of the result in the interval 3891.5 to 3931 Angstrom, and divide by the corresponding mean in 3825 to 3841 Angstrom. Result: 1.10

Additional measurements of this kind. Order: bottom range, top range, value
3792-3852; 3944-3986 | 1.04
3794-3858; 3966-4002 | 1.04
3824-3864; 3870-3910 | 1.05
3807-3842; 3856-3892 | 1.16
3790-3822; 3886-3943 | 1.06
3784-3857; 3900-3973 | 1.05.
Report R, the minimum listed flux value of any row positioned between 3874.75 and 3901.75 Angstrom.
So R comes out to 1.106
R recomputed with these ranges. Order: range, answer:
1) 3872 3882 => 1.237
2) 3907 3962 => 1.005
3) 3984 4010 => 1.09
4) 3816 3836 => 1.024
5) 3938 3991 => 1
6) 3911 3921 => 1.136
